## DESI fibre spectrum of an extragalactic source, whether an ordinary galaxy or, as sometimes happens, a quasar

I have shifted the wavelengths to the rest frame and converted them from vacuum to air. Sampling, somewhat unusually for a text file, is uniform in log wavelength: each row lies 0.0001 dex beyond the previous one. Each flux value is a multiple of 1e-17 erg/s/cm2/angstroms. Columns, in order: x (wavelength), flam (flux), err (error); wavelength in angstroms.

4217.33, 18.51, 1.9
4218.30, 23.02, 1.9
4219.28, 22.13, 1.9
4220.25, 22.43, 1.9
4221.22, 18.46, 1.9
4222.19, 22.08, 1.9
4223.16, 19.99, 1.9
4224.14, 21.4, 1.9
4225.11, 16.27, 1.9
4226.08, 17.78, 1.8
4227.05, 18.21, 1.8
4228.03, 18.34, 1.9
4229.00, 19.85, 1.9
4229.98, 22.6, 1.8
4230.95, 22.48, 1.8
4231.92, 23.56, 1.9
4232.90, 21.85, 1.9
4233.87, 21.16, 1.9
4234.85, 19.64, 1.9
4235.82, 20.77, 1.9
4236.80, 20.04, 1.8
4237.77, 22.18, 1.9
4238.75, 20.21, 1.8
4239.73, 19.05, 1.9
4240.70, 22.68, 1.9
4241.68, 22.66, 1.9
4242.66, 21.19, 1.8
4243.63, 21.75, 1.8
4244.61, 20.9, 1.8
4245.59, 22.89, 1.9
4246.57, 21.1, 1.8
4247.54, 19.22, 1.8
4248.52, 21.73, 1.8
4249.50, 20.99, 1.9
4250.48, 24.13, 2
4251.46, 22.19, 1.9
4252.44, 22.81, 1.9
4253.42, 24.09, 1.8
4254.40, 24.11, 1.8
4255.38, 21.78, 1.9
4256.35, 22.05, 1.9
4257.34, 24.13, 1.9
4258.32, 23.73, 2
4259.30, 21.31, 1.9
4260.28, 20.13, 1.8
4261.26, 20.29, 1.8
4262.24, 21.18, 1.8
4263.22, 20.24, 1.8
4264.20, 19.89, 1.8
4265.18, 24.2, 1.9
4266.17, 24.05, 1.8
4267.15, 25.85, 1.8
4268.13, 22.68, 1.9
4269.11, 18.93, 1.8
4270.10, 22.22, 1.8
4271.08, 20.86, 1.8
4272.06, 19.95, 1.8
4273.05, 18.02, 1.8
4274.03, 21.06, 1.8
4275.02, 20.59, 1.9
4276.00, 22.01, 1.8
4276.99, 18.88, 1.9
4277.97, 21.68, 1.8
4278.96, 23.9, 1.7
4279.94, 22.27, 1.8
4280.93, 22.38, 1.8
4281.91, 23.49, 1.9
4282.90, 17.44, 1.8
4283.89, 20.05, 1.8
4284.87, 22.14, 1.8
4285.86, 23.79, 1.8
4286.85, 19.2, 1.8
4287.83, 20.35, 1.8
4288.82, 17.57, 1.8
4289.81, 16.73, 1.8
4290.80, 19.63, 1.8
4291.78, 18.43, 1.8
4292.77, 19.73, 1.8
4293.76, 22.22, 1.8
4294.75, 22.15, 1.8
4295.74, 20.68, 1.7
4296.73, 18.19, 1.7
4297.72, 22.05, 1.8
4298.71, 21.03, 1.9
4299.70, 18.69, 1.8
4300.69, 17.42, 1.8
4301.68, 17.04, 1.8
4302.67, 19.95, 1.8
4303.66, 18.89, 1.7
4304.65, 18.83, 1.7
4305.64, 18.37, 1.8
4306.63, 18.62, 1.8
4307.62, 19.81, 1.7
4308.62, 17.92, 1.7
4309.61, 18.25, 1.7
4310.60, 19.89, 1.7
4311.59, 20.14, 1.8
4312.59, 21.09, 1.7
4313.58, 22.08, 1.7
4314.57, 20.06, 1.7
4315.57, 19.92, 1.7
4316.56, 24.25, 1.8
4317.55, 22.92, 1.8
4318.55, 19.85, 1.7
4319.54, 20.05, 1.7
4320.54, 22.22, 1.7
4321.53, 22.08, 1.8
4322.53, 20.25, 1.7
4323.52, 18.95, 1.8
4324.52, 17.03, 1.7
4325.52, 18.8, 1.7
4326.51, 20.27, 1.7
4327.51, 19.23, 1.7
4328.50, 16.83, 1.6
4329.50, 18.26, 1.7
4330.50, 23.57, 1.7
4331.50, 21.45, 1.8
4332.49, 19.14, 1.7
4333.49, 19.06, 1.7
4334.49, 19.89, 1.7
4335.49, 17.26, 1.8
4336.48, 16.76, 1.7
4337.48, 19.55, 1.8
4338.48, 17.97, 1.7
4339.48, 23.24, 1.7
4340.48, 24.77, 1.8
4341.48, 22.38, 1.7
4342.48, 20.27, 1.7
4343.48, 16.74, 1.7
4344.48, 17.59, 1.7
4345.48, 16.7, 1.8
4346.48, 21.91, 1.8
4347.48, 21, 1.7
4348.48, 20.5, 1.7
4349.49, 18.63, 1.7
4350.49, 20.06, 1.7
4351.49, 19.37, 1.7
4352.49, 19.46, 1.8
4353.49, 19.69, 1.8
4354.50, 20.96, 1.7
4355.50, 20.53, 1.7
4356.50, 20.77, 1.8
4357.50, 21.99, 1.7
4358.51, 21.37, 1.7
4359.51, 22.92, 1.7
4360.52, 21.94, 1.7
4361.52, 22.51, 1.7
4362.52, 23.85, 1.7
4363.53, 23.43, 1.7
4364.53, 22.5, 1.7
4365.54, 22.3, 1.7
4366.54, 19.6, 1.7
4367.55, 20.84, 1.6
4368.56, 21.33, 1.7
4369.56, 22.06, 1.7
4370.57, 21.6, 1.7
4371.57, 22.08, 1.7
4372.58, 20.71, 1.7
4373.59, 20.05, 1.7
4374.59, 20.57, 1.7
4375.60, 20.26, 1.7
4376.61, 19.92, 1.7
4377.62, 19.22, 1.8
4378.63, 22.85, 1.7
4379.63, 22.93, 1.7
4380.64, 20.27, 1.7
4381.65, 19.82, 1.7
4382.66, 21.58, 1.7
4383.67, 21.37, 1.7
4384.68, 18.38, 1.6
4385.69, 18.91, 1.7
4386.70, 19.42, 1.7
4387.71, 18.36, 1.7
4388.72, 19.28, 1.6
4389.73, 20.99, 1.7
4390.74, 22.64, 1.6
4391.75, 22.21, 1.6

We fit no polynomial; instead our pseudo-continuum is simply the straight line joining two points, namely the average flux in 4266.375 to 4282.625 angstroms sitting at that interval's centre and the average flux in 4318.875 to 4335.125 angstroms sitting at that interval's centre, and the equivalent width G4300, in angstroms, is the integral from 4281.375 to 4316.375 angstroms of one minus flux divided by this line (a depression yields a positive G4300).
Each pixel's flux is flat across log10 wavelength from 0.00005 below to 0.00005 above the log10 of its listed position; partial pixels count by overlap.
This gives 1.5 angstroms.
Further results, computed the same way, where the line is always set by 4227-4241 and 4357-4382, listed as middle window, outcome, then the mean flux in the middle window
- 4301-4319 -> 1.2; 19.9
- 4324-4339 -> 1.6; 19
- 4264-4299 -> 0.2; 21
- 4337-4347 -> 0.6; 20.1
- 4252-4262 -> -0.7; 22.4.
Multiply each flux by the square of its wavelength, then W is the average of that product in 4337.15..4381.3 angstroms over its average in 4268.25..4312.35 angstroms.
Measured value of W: 1.1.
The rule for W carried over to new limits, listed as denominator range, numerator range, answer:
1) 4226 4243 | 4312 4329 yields 1.02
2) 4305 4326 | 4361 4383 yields 1.09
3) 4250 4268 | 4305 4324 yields 0.93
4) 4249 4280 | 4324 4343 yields 0.93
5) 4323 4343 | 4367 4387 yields 1.07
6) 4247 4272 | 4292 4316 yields 0.91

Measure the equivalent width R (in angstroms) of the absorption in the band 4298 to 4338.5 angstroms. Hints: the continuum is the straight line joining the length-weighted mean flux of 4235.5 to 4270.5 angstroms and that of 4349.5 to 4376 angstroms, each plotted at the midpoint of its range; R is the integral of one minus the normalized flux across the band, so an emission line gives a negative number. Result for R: 3.5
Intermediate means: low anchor 21.9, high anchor 21.2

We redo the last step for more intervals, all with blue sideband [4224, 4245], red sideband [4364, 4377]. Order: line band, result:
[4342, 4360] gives 0.9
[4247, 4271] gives -1.6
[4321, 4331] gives 0.7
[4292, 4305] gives 0.7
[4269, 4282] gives -0.2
